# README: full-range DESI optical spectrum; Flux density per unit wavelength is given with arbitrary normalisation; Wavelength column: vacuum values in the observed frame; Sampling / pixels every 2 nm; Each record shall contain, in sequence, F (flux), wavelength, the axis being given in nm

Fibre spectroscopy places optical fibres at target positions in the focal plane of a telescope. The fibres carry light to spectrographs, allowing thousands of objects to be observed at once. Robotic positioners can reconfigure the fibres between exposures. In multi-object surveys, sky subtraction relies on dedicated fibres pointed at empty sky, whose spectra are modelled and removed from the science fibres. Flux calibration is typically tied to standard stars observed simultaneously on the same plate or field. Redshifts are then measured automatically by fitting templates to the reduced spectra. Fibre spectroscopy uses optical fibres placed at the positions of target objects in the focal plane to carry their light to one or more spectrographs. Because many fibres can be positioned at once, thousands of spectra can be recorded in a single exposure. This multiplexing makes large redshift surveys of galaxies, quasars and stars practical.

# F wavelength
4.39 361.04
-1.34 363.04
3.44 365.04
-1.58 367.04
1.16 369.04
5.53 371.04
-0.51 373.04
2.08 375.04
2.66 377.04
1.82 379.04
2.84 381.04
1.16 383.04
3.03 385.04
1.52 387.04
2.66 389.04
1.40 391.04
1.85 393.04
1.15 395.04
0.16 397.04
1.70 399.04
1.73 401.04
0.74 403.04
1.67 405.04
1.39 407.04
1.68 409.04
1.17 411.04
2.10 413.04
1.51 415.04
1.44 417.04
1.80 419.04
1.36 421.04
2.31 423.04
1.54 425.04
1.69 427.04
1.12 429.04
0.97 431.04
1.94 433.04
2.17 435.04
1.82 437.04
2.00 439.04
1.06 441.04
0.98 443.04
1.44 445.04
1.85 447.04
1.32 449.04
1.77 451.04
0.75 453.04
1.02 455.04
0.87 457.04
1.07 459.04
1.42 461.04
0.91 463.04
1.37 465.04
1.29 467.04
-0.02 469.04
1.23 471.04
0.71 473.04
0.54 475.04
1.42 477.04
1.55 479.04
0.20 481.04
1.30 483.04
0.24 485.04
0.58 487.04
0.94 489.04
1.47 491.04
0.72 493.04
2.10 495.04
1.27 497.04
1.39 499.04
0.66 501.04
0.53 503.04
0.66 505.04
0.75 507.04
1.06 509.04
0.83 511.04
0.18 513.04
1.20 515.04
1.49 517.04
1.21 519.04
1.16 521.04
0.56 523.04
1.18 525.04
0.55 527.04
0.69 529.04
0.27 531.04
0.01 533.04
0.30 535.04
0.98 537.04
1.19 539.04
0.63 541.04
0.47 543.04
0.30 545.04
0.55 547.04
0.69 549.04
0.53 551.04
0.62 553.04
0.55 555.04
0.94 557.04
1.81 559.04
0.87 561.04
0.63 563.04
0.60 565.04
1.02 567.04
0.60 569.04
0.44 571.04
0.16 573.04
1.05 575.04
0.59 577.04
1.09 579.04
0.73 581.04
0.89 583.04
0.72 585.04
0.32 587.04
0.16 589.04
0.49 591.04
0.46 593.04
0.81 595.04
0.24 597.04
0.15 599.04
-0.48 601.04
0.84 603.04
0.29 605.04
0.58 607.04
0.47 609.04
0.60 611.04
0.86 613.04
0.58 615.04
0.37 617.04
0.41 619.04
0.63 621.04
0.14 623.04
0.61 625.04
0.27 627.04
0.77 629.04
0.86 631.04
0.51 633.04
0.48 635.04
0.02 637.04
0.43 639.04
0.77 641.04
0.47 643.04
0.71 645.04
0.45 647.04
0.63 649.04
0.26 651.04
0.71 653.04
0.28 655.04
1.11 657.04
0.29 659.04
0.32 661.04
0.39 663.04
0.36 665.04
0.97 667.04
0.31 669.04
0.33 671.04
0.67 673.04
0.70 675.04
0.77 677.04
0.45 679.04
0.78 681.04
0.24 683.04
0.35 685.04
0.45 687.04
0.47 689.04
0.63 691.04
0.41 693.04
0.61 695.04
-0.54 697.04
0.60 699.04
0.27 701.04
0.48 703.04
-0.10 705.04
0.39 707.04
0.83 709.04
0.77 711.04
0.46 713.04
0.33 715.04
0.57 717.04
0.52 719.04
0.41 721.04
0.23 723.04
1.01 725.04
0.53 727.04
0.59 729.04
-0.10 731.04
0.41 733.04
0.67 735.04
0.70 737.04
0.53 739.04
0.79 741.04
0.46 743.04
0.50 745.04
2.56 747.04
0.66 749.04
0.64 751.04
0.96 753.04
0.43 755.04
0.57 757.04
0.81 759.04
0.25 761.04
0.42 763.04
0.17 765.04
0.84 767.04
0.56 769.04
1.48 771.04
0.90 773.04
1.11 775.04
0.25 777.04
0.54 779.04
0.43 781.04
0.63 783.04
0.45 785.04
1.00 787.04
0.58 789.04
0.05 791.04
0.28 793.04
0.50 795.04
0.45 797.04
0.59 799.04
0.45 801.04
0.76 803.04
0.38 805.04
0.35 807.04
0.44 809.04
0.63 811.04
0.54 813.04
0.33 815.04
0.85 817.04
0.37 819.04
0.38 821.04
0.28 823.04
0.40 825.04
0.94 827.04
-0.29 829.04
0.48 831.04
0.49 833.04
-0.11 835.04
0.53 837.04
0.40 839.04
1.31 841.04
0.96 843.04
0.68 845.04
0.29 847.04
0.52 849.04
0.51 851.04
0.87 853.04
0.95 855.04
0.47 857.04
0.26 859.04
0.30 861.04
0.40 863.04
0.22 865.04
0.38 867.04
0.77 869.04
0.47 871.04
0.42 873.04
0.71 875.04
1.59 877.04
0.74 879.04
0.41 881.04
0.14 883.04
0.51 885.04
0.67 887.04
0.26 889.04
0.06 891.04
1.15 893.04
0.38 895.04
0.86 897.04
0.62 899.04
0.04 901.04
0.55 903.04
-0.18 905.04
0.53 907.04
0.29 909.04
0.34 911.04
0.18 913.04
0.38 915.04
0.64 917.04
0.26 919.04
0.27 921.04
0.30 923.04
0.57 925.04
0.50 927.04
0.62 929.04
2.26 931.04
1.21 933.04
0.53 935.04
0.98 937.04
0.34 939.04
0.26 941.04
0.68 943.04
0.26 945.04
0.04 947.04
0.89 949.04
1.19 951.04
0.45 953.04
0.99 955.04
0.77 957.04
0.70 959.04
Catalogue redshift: 1.00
